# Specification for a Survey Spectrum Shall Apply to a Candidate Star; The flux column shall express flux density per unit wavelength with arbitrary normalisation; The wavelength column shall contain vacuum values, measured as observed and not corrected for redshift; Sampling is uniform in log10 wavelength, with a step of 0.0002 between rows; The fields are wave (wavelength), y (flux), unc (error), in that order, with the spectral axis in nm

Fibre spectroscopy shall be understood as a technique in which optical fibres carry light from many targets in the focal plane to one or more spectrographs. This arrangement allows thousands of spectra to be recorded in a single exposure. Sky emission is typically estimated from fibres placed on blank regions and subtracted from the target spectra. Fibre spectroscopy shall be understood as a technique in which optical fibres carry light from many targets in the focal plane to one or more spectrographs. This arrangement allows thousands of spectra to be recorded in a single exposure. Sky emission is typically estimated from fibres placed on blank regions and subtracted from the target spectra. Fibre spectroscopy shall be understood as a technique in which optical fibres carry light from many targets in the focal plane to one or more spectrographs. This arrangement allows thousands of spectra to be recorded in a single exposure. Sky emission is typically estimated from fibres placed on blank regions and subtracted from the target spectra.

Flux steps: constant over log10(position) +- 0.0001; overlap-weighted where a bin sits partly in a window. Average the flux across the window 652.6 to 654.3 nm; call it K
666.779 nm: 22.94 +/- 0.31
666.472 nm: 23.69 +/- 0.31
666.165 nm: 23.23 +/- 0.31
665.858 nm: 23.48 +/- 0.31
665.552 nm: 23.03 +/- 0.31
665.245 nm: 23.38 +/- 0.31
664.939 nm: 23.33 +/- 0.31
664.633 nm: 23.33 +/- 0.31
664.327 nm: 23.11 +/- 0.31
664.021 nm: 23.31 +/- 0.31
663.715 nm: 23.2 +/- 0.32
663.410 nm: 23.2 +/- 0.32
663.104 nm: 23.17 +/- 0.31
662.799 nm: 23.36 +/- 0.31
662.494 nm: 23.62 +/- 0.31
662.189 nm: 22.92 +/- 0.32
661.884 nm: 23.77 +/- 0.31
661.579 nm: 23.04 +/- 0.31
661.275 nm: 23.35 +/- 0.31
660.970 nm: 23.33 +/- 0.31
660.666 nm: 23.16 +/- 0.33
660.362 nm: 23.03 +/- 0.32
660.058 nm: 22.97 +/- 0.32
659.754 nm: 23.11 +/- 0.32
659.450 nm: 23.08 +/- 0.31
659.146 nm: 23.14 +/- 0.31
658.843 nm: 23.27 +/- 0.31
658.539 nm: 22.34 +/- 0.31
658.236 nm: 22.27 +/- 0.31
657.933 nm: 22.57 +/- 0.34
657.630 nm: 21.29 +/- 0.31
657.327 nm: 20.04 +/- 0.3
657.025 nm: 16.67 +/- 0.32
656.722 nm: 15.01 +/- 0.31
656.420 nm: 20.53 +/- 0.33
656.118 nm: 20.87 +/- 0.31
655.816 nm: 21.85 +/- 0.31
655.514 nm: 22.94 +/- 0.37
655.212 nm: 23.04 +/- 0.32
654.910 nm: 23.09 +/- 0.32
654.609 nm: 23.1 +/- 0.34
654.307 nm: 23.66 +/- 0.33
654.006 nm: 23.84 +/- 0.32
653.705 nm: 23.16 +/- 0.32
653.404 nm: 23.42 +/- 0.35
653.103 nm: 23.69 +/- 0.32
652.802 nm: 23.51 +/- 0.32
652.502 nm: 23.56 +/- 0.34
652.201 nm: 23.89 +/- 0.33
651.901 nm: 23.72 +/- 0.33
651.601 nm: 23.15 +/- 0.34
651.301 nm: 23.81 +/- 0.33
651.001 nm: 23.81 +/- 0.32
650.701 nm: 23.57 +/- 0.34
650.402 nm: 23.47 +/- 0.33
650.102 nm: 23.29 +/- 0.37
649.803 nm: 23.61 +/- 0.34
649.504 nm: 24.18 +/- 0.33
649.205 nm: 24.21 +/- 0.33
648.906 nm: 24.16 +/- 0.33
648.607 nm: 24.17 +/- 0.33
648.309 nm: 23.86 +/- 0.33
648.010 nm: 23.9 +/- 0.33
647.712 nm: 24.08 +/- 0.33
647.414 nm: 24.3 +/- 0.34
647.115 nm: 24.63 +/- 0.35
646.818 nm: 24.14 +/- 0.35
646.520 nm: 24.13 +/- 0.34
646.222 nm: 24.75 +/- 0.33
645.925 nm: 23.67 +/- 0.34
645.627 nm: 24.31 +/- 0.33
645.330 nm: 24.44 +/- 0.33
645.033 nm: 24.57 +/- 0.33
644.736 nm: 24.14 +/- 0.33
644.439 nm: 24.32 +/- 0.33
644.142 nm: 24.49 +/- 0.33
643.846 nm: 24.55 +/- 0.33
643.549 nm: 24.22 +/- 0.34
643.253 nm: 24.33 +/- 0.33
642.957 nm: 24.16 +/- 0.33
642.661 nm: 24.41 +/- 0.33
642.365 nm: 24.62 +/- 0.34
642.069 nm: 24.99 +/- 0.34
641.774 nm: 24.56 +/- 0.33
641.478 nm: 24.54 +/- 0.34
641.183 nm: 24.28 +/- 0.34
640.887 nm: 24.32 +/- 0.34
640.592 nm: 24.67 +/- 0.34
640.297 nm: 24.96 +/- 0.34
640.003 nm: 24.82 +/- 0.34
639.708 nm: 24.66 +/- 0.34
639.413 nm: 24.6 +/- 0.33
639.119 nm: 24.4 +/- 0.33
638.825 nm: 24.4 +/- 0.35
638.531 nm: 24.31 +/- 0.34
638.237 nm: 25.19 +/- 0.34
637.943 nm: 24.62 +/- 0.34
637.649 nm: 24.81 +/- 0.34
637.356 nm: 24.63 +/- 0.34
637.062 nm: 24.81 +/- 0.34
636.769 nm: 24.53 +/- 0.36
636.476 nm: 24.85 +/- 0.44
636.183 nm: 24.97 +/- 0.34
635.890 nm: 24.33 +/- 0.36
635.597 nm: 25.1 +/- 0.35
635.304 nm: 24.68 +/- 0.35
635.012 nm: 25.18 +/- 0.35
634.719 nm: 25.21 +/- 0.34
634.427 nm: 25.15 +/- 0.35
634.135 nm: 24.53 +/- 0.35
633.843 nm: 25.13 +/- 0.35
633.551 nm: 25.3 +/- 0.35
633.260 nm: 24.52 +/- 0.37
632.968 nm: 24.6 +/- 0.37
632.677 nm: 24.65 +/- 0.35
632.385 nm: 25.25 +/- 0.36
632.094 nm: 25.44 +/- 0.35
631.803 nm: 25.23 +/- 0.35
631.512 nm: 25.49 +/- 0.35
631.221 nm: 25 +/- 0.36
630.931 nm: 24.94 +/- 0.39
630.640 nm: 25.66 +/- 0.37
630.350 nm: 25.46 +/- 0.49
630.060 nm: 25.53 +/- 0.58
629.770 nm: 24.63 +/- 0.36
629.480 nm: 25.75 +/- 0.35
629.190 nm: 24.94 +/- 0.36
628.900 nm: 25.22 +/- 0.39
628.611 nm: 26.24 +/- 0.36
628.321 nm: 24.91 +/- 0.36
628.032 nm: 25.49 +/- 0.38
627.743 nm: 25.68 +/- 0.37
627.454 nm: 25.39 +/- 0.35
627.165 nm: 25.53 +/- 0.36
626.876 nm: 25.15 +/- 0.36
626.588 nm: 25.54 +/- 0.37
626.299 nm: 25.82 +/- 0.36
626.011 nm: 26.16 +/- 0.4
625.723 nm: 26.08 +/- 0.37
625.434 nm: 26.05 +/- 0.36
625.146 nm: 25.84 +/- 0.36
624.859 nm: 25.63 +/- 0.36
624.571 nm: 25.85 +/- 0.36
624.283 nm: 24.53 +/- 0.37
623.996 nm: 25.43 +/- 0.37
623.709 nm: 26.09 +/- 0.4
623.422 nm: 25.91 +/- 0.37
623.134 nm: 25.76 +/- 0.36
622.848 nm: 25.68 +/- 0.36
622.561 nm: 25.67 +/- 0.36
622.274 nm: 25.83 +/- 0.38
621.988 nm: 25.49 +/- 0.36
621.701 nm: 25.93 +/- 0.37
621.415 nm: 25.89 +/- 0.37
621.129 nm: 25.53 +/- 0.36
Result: 23.5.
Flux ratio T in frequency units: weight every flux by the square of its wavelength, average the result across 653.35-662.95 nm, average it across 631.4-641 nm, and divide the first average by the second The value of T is 1.0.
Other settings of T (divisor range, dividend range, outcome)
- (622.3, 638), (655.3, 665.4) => 0.97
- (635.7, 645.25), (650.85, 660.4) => 0.96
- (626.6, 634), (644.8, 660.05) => 0.98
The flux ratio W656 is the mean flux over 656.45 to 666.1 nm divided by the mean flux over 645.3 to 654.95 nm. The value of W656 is 0.9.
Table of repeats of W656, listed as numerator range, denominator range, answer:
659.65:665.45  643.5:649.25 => 0.96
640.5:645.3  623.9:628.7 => 0.95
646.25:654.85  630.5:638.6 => 0.95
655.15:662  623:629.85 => 0.86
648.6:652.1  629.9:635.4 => 0.95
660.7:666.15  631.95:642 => 0.94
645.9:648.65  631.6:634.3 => 0.97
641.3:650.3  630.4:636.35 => 0.97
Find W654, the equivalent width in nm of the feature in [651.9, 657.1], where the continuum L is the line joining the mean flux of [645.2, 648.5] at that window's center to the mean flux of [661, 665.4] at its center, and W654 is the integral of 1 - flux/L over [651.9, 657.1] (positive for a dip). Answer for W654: 0.34 nm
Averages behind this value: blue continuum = 24.2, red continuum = 23.3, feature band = 22.2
